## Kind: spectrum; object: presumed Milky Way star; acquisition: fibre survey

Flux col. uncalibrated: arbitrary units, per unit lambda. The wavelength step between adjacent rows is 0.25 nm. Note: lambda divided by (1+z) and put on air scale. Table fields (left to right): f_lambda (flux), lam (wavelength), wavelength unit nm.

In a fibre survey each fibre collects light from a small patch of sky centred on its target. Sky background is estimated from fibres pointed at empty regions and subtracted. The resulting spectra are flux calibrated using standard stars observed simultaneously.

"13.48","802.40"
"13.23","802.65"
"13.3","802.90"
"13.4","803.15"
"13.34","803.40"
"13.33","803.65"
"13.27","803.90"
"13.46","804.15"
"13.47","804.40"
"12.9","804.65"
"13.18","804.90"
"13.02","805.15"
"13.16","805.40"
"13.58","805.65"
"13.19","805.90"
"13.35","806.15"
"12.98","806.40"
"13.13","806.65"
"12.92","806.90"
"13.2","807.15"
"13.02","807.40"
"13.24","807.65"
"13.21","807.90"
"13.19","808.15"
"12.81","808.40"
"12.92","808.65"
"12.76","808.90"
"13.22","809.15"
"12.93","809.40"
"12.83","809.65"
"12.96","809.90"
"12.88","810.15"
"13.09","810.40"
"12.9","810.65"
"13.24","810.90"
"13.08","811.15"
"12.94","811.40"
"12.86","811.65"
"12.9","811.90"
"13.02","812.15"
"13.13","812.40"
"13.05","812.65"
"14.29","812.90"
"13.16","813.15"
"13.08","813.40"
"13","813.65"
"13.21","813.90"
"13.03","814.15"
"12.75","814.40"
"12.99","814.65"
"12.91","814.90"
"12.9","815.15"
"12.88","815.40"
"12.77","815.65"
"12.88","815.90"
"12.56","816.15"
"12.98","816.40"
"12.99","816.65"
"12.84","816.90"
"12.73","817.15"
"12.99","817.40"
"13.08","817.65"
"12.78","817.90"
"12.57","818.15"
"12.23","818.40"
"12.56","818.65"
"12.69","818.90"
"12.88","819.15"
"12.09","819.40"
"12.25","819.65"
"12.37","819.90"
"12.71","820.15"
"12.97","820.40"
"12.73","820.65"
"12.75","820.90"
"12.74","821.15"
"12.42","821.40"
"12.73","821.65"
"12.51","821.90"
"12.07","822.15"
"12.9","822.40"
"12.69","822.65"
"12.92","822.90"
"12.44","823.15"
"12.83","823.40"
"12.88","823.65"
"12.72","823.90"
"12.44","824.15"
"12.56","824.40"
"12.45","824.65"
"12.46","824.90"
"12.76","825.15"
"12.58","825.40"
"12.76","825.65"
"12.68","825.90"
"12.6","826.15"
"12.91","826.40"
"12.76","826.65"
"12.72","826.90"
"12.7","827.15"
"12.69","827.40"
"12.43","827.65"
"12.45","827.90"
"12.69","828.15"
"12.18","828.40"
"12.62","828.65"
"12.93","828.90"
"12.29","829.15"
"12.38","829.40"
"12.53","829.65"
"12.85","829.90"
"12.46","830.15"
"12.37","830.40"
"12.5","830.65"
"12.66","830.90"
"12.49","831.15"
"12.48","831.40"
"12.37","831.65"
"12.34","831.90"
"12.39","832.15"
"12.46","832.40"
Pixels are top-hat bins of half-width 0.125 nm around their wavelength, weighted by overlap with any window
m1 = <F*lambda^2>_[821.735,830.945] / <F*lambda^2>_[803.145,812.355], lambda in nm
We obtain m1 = 1.0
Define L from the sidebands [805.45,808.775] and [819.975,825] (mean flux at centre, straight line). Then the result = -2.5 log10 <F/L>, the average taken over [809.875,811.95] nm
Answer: 0.00 mag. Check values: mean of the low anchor 13.1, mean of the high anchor 12.6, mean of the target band 13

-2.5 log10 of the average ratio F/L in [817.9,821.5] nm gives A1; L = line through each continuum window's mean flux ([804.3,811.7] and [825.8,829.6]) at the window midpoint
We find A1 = 0.018 mag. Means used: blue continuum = 13.1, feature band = 12.6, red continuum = 12.6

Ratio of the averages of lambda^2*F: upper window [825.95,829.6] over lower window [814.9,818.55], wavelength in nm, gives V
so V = 1.0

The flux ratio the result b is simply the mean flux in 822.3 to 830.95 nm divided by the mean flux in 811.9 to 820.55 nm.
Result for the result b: 0.98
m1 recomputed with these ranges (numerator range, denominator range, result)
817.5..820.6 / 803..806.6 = 0.98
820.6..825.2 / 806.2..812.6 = 1.00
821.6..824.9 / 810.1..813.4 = 0.99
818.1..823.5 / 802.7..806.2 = 0.99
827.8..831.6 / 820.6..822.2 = 1.02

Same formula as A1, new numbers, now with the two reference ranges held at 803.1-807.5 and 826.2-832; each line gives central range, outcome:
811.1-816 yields -0.005 mag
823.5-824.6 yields 0.005 mag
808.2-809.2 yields 0.016 mag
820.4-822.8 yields 0.011 mag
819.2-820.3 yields 0.035 mag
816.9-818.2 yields 0.003 mag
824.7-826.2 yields 0.002 mag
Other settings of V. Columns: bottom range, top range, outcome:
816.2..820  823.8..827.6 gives 1.02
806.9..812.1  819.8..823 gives 1.00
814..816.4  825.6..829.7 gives 1.01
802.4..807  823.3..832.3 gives 1.01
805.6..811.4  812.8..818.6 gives 1.01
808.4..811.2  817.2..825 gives 1.00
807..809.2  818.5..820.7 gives 0.99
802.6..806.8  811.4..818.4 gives 1.00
